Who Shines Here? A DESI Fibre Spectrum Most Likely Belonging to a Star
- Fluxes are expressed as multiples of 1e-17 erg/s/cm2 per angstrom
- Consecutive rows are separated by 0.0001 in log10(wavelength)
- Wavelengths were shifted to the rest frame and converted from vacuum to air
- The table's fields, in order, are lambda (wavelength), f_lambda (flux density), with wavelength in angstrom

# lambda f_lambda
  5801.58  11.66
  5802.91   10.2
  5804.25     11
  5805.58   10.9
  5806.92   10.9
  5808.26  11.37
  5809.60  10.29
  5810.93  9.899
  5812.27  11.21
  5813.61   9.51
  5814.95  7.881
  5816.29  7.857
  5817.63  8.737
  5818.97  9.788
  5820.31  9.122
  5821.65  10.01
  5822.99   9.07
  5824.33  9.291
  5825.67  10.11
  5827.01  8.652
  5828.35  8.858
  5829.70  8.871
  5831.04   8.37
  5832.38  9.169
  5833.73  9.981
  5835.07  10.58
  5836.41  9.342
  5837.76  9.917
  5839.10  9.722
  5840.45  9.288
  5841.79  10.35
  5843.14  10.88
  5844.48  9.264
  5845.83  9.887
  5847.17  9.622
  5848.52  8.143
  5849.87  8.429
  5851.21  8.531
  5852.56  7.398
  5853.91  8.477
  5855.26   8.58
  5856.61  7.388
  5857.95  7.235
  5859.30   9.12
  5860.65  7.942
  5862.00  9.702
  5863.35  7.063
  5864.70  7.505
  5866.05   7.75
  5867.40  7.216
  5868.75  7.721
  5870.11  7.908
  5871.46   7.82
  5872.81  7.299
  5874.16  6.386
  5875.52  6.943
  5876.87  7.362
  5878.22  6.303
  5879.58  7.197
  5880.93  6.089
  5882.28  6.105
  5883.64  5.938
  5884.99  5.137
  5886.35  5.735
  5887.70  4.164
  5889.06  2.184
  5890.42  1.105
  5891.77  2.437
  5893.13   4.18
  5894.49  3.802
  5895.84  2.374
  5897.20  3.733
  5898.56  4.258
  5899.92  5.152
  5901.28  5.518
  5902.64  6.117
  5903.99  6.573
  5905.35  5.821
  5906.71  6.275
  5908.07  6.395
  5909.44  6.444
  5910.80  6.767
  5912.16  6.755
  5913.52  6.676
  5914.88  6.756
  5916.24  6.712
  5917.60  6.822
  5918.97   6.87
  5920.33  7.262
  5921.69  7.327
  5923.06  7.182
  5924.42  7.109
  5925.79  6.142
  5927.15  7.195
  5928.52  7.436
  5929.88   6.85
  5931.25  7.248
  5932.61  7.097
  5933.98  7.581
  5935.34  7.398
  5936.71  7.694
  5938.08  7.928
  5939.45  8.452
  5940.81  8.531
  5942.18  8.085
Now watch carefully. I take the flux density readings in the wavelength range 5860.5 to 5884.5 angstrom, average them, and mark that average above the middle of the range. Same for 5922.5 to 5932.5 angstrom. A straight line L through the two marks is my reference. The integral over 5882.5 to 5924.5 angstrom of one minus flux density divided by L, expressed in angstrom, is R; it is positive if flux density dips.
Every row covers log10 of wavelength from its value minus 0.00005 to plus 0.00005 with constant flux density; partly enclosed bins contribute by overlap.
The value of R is 9.7 angstrom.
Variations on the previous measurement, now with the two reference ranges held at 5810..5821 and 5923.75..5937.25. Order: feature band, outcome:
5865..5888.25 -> 4.3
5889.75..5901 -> 6.3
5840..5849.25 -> -0.9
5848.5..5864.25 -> 0.7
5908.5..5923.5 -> 1.2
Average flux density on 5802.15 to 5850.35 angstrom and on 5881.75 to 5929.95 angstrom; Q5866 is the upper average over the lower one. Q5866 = 0.58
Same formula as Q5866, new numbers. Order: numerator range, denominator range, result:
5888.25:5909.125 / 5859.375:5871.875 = 0.56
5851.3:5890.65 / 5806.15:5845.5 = 0.72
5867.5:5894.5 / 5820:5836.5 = 0.61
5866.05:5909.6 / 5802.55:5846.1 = 0.57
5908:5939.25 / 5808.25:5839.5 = 0.75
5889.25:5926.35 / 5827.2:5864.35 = 0.63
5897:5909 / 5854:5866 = 0.70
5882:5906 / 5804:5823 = 0.45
